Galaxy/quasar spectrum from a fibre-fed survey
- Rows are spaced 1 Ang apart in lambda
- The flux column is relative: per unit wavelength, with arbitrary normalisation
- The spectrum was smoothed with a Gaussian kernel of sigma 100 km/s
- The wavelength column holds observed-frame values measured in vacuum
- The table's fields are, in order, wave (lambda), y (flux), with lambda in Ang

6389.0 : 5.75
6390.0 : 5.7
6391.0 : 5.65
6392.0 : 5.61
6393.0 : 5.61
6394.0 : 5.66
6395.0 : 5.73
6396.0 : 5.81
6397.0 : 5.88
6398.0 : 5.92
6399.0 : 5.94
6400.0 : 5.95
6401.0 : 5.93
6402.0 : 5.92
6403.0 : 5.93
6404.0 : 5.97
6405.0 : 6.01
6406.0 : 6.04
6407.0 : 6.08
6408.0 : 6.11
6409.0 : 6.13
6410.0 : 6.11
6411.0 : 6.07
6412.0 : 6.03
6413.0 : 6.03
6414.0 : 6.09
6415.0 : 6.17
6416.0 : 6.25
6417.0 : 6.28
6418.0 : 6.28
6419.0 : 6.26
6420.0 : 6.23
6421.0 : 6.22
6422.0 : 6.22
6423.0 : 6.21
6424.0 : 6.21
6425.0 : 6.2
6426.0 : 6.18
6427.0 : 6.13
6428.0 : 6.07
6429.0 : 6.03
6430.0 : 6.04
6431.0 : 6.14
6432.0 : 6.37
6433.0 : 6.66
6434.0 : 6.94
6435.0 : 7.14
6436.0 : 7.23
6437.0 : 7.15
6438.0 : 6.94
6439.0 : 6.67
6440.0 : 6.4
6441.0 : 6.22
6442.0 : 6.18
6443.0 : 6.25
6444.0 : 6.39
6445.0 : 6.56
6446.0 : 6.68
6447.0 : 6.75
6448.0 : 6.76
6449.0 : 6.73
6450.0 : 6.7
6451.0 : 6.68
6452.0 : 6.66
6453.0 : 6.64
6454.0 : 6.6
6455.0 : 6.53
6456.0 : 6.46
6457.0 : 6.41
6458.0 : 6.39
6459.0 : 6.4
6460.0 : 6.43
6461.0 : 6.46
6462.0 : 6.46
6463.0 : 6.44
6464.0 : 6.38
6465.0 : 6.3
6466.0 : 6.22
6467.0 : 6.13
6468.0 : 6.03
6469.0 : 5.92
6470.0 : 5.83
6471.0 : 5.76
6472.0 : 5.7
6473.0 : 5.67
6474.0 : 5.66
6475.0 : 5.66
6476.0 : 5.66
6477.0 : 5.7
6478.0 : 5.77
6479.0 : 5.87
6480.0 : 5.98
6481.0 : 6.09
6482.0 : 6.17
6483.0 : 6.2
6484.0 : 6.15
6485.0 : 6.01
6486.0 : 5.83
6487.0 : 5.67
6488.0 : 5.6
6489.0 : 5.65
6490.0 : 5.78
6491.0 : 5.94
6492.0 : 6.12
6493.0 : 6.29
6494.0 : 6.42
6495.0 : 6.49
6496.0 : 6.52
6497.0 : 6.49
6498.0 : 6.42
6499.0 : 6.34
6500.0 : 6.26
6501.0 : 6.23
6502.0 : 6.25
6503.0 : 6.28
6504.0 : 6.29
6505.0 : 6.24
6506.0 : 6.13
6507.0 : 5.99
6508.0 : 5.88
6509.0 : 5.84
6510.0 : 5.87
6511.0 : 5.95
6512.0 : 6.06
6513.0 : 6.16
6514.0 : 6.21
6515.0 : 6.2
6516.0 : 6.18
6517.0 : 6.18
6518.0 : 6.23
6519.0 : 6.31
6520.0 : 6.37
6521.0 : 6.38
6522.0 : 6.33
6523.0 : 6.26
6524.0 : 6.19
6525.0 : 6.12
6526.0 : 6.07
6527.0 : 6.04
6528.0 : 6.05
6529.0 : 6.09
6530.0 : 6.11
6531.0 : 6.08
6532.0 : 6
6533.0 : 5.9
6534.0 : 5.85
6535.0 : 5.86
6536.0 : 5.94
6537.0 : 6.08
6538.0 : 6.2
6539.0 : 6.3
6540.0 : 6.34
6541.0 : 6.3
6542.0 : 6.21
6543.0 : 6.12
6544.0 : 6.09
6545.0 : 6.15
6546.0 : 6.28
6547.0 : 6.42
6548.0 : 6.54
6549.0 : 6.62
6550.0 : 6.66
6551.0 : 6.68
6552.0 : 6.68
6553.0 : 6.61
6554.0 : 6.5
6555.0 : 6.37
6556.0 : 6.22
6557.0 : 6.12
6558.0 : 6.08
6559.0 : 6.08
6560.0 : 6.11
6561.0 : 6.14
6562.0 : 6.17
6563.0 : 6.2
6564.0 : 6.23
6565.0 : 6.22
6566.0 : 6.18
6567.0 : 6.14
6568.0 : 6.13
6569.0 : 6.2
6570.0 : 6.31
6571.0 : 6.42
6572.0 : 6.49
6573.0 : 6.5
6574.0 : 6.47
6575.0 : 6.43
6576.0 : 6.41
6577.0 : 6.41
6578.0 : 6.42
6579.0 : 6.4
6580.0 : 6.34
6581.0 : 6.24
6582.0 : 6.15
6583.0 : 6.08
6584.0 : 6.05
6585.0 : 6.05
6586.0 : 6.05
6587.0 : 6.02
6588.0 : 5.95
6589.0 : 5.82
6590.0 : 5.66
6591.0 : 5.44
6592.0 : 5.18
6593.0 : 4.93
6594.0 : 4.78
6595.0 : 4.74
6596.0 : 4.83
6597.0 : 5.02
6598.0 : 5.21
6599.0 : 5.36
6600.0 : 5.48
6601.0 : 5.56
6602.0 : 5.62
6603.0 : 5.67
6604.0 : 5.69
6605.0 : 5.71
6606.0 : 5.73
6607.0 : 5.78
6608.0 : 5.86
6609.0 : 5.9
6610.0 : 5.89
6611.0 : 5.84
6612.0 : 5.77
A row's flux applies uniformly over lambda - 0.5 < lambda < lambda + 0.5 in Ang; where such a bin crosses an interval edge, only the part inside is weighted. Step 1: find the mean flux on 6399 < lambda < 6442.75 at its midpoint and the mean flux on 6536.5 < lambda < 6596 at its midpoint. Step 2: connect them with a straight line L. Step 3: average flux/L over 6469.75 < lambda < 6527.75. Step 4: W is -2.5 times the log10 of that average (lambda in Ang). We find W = 0.023 mag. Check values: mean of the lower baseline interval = 6.26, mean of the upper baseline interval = 6.14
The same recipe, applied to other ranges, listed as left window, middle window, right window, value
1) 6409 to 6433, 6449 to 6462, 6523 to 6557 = -0.06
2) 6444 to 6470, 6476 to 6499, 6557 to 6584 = 0.06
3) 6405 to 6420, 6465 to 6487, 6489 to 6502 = 0.06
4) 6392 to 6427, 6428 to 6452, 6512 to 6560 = -0.08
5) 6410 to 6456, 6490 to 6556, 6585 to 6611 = -0.05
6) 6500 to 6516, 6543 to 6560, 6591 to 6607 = -0.11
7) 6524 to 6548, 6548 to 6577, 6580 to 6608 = -0.08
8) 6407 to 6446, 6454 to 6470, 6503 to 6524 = -0.01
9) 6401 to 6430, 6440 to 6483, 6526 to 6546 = -0.02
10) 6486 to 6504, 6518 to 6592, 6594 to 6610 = -0.08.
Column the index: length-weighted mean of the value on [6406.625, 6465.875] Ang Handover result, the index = 6.4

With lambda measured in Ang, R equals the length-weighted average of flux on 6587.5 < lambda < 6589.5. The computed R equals 5.88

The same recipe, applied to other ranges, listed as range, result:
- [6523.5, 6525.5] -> 6.16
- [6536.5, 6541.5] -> 6.24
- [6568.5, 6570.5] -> 6.25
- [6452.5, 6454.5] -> 6.62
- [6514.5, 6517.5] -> 6.19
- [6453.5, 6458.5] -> 6.48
